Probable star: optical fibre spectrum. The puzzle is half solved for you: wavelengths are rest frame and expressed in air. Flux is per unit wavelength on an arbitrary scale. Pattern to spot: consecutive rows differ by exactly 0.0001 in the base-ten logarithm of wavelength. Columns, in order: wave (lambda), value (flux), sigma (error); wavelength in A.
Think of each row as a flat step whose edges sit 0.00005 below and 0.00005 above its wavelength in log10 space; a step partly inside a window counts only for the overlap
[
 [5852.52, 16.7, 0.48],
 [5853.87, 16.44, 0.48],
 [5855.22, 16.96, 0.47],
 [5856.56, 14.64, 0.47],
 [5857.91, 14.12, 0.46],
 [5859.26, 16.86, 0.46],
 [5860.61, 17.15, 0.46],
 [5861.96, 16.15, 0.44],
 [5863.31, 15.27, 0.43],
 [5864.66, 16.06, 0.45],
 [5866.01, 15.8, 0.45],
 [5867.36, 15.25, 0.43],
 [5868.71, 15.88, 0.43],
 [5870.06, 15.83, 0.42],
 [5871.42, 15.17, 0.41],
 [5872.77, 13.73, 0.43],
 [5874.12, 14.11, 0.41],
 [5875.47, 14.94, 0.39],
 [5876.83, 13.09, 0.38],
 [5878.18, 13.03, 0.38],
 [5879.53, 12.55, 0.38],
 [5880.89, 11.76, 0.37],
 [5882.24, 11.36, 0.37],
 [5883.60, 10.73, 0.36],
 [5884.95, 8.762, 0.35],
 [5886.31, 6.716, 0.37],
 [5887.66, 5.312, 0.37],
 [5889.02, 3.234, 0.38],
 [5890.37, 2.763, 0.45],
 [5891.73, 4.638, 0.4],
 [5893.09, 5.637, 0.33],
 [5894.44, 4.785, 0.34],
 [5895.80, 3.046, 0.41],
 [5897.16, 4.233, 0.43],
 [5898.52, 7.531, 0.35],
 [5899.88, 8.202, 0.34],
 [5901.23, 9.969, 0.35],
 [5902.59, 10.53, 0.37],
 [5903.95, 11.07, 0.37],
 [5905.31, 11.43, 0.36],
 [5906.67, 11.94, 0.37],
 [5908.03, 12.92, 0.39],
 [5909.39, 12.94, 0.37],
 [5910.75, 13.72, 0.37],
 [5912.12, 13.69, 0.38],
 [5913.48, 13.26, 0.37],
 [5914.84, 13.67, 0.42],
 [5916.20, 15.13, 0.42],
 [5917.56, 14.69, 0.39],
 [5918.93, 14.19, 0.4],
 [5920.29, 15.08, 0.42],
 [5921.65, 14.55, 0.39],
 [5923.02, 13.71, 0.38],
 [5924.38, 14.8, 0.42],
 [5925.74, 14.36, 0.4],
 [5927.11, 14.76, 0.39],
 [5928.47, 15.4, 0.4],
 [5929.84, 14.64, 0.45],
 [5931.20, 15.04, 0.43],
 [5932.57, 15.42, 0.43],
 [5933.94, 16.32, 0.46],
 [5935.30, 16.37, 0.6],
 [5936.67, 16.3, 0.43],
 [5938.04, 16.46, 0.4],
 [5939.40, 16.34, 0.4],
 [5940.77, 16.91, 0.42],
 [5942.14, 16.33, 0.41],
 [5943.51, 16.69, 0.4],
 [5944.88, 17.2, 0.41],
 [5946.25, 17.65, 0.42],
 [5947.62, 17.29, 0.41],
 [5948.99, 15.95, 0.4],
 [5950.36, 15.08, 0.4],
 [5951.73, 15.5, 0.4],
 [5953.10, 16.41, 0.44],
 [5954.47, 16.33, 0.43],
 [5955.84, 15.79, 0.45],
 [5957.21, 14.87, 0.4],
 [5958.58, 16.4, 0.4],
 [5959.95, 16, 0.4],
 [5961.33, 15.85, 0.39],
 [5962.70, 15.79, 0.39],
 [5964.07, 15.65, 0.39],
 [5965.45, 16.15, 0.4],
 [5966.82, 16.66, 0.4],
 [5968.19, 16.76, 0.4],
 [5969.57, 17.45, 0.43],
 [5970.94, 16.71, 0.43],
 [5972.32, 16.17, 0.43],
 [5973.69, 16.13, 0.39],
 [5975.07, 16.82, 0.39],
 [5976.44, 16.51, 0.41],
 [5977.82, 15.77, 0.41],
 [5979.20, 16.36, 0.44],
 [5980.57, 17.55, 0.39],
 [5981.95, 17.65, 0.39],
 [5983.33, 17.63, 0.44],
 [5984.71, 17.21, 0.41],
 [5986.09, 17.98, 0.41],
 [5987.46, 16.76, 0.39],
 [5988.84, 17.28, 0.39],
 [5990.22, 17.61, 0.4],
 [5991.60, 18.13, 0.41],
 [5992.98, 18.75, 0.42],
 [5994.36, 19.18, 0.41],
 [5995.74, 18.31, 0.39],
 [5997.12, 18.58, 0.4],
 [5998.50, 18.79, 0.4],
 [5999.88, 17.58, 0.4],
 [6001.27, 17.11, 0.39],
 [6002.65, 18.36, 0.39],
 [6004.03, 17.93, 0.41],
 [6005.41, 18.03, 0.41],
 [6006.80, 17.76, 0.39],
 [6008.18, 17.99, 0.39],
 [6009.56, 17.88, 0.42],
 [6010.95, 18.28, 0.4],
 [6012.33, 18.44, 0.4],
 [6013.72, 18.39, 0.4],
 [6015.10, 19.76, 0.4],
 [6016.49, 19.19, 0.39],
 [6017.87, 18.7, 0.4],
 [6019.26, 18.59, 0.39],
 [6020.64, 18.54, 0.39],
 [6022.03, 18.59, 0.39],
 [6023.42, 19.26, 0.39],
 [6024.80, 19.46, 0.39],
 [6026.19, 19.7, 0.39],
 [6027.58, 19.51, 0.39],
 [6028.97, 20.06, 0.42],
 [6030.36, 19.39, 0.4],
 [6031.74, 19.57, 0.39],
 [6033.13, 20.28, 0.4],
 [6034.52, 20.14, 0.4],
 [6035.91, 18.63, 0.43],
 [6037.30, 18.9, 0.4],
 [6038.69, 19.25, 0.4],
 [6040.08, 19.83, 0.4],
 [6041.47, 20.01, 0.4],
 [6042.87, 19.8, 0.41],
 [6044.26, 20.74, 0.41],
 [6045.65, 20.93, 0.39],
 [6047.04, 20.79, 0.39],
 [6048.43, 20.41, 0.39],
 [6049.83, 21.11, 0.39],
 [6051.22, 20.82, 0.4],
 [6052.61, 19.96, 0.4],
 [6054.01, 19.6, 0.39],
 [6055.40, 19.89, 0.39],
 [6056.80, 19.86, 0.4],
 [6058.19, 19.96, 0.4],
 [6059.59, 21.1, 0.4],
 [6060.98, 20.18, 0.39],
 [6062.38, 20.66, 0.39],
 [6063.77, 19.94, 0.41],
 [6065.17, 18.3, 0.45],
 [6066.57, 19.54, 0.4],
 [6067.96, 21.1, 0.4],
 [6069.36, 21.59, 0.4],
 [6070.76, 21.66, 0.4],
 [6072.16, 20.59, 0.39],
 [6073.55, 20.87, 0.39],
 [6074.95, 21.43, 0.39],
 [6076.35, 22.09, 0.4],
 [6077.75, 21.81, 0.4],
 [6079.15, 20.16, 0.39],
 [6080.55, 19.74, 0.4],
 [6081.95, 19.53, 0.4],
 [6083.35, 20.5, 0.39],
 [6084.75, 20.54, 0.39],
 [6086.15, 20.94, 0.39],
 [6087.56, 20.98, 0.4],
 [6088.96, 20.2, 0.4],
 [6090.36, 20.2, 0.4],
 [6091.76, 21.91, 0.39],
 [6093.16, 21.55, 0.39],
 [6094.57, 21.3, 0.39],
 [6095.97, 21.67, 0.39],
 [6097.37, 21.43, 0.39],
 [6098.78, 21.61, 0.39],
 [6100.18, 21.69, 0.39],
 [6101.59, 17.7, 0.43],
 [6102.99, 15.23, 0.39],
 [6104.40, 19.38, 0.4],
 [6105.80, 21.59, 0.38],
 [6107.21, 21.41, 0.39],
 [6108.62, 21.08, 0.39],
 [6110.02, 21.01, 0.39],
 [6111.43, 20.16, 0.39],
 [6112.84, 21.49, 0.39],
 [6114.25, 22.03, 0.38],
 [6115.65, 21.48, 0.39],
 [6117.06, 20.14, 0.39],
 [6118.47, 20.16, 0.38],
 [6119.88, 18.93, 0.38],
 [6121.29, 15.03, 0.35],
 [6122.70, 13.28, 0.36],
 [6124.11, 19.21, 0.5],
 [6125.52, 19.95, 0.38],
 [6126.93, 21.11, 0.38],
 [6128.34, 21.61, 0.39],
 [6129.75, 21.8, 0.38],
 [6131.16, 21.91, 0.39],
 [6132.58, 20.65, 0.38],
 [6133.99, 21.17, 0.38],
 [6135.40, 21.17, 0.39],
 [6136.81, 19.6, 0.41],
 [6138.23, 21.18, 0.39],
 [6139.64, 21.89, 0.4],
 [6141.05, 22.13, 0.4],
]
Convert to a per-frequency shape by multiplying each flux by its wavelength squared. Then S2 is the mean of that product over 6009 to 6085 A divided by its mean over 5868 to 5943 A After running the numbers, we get 1.71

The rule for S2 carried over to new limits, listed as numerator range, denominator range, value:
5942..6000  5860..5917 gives 1.54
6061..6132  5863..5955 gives 1.68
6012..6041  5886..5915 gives 2.32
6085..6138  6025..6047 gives 1.05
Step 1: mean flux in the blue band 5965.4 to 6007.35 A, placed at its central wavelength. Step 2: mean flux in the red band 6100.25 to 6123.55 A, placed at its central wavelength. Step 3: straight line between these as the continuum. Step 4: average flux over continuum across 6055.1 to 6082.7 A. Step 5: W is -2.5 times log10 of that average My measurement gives -0.10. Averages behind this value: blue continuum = 17.4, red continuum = 19.4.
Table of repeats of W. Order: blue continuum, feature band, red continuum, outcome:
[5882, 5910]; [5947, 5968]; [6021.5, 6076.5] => -0.24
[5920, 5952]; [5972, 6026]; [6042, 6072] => 0.01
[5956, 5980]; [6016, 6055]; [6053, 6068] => -0.04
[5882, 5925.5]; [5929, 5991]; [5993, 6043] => -0.15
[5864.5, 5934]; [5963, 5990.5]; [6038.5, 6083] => -0.06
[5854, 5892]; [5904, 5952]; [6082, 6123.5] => -0.03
